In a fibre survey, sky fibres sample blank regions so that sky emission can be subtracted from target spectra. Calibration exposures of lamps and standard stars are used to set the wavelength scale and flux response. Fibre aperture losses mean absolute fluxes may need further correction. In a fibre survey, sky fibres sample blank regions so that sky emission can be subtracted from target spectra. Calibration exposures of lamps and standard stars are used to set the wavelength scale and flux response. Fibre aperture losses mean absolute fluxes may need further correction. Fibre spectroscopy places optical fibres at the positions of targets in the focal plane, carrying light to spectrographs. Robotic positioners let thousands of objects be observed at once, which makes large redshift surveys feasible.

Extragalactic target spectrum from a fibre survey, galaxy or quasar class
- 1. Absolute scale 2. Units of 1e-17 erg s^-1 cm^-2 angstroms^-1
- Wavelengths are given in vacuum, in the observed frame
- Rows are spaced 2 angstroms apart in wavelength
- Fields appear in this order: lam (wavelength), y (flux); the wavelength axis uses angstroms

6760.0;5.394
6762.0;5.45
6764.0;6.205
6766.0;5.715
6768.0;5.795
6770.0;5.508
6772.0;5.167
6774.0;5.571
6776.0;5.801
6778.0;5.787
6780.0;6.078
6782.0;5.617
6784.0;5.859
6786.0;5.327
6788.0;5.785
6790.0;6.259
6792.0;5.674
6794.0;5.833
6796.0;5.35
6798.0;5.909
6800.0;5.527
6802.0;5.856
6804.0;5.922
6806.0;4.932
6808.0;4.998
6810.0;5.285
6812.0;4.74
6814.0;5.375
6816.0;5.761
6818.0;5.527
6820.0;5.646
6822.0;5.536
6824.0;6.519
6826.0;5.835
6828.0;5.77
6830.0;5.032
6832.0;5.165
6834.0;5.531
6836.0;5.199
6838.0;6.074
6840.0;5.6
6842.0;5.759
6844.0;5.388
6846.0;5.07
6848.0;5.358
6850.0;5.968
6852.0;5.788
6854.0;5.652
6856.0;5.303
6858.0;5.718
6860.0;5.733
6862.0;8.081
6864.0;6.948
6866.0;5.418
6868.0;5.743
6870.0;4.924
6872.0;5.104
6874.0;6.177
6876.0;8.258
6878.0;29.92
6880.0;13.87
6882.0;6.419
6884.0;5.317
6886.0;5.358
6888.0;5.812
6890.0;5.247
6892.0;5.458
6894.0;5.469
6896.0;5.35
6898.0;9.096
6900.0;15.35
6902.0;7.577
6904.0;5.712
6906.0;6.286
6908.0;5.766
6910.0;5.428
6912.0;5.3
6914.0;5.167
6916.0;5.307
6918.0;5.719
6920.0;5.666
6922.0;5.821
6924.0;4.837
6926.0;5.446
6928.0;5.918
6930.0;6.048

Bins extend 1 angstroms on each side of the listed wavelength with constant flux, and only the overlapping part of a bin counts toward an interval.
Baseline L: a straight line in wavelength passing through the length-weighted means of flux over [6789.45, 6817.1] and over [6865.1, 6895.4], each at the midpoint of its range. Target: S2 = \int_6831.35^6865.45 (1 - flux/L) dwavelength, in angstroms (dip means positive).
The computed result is 5.5 angstroms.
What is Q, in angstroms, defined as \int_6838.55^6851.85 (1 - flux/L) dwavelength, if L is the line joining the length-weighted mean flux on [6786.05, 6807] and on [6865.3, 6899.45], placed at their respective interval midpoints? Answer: 2.7 angstroms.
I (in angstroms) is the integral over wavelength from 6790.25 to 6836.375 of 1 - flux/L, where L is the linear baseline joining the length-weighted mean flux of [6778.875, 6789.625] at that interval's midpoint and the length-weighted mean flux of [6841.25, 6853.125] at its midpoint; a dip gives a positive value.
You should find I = 1.1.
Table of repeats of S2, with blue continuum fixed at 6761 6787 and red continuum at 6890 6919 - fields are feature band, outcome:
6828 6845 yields 1.8 angstroms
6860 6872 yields 0.4 angstroms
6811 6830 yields 1.3 angstroms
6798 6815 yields 1.6 angstroms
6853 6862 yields 0.6 angstroms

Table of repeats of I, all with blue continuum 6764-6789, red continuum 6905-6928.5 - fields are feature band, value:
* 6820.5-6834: 0.0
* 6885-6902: -4.9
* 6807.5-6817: 0.7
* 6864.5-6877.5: -3.0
